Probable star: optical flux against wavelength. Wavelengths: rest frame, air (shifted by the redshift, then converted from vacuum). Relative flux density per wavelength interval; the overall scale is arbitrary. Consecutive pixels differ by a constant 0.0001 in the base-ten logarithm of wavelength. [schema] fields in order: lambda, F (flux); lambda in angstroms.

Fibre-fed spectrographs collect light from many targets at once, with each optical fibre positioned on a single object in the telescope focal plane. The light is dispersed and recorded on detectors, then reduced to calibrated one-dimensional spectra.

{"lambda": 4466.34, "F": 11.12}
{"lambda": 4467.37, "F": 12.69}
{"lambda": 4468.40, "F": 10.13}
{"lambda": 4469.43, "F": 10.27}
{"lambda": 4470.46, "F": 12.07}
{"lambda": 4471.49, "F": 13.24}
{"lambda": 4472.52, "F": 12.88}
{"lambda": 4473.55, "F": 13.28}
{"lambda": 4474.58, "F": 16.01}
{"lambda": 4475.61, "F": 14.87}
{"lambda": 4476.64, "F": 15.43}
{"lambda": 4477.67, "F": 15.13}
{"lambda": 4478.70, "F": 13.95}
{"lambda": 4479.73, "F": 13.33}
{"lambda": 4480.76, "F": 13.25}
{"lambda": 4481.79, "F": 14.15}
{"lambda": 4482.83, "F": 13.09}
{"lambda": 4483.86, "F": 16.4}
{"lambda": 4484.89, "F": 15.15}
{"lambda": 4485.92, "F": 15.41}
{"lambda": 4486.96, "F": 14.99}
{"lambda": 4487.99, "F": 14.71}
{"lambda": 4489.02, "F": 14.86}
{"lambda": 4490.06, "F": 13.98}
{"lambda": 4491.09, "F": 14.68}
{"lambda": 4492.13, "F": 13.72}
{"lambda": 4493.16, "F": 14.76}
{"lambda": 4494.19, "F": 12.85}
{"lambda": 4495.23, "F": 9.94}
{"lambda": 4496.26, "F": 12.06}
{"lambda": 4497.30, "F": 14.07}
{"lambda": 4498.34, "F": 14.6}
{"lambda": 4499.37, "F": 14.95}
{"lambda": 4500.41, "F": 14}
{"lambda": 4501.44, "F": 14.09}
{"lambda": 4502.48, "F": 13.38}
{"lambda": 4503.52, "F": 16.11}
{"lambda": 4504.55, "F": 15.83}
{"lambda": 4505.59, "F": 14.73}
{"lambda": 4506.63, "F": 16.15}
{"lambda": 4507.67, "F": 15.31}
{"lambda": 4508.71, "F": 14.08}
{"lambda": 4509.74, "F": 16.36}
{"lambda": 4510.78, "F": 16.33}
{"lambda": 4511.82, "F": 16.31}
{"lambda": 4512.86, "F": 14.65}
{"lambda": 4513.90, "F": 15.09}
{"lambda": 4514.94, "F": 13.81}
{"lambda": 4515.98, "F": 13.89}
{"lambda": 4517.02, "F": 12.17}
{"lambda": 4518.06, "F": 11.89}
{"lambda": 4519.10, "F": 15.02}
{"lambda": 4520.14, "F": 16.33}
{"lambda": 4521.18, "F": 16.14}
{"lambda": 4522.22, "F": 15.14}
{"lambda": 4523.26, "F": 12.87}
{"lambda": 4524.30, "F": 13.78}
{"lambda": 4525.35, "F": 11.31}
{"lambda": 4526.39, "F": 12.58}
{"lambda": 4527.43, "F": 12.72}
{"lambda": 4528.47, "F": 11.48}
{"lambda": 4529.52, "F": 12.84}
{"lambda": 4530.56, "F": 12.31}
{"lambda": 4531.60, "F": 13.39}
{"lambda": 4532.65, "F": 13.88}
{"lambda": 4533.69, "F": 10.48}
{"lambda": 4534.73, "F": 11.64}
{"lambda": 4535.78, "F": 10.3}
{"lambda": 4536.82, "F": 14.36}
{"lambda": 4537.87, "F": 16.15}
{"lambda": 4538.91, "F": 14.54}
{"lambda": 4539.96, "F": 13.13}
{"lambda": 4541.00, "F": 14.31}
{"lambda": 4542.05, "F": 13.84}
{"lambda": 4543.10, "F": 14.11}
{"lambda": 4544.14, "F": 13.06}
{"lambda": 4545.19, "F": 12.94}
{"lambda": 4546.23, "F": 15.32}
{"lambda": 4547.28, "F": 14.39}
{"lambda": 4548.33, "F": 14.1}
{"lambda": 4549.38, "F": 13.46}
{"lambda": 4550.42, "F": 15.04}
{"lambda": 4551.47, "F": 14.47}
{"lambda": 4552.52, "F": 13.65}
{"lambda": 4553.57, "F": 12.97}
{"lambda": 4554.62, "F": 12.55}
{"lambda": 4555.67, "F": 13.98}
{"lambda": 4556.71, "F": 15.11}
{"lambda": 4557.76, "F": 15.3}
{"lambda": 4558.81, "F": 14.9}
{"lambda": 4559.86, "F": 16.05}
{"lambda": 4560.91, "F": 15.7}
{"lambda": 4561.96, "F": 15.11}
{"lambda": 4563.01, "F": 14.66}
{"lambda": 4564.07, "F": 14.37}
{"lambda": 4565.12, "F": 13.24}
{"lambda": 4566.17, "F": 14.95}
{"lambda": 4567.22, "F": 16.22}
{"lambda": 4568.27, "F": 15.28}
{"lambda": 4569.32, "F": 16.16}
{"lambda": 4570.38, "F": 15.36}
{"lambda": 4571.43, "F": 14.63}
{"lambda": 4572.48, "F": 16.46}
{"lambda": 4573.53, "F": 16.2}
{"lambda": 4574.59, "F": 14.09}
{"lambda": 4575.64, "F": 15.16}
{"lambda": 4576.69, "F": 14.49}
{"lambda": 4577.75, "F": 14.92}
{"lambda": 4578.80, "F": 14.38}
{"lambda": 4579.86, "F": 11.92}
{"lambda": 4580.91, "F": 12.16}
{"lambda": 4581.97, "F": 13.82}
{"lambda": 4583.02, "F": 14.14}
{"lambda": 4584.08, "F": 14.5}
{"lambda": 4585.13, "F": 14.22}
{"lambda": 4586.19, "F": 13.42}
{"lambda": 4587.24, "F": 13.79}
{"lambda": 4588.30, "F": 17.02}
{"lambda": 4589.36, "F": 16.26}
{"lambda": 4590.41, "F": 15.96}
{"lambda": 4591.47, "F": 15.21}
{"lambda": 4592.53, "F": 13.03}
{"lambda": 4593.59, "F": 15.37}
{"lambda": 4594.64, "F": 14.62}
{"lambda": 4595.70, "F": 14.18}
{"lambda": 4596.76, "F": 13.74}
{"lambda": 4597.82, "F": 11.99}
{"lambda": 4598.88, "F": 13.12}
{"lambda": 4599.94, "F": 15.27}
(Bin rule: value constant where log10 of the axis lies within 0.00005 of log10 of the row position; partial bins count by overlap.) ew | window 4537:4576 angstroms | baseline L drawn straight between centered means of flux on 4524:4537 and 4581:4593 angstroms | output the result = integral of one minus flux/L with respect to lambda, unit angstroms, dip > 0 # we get -3.7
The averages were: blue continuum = 12.3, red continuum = 14.6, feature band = 14.6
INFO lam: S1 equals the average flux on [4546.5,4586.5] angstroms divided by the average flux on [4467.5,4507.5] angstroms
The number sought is 1.0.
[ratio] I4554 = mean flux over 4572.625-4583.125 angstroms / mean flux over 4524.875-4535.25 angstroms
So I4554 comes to 1.16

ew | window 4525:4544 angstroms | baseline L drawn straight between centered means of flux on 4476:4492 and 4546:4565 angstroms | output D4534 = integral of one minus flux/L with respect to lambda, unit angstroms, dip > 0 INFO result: 2.0 angstroms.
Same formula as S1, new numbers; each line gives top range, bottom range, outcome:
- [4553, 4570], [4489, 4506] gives 1.06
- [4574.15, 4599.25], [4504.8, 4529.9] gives 1.00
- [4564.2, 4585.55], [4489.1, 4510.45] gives 1.02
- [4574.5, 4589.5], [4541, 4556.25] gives 1.03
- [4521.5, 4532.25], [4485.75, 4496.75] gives 0.94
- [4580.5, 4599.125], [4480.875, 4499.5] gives 1.01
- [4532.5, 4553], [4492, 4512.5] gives 0.94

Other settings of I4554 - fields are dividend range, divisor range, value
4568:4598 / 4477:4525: 1.01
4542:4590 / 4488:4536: 1.05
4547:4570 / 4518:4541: 1.10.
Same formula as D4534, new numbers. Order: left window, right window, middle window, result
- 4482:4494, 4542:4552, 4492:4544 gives 1.78 angstroms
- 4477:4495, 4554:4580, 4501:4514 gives -0.73 angstroms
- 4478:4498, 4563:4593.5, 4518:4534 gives 1.06 angstroms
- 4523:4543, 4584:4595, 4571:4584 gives 0.09 angstroms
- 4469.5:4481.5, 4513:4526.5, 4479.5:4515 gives -1.65 angstroms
